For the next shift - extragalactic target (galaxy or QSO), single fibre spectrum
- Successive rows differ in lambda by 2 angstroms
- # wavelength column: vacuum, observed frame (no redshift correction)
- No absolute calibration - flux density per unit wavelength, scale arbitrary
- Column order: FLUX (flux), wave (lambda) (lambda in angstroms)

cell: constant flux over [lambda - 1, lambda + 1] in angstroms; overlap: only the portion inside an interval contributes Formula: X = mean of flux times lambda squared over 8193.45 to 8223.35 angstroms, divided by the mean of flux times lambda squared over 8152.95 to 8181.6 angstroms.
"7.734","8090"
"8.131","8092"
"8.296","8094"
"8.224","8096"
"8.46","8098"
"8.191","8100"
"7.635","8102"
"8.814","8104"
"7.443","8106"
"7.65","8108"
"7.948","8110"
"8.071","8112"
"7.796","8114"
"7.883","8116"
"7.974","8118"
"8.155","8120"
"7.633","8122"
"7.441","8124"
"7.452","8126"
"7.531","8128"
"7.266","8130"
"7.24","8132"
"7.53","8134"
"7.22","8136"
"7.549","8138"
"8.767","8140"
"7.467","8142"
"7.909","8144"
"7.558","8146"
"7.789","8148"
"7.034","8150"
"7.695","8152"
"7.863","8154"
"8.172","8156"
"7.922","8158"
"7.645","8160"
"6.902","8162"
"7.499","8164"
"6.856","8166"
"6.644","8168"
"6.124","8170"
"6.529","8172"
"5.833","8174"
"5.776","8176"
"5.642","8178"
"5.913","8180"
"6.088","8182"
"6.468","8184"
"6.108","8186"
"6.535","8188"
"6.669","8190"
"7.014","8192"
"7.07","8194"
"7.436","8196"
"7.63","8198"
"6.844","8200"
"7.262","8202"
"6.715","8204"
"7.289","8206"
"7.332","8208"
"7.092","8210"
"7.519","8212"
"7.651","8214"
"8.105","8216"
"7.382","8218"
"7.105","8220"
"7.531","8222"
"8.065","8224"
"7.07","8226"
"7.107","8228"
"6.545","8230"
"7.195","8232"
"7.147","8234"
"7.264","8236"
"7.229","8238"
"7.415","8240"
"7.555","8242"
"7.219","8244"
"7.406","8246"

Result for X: 1.1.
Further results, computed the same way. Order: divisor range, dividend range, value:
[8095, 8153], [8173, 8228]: 0.91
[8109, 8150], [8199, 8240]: 0.97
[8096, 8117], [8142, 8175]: 0.92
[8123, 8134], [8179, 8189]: 0.85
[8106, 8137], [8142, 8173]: 0.97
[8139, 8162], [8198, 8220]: 0.96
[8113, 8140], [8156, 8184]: 0.88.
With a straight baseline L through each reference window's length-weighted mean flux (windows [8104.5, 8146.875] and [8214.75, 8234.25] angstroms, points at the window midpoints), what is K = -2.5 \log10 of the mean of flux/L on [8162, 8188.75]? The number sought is 0.19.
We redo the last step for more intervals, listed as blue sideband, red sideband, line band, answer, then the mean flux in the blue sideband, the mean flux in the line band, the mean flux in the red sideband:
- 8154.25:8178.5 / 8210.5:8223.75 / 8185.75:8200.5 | 0.04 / 6.85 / 6.96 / 7.56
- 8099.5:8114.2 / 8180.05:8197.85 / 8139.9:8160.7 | -0.07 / 7.94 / 7.76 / 6.68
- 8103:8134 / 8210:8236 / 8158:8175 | 0.11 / 7.75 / 6.82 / 7.35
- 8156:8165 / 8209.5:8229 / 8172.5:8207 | 0.14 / 7.57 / 6.6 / 7.47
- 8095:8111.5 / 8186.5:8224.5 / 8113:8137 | 0.04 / 8.05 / 7.59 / 7.25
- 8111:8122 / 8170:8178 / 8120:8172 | -0.08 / 7.94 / 7.46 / 6.01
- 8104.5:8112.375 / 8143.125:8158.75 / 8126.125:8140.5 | 0.03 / 7.82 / 7.54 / 7.74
